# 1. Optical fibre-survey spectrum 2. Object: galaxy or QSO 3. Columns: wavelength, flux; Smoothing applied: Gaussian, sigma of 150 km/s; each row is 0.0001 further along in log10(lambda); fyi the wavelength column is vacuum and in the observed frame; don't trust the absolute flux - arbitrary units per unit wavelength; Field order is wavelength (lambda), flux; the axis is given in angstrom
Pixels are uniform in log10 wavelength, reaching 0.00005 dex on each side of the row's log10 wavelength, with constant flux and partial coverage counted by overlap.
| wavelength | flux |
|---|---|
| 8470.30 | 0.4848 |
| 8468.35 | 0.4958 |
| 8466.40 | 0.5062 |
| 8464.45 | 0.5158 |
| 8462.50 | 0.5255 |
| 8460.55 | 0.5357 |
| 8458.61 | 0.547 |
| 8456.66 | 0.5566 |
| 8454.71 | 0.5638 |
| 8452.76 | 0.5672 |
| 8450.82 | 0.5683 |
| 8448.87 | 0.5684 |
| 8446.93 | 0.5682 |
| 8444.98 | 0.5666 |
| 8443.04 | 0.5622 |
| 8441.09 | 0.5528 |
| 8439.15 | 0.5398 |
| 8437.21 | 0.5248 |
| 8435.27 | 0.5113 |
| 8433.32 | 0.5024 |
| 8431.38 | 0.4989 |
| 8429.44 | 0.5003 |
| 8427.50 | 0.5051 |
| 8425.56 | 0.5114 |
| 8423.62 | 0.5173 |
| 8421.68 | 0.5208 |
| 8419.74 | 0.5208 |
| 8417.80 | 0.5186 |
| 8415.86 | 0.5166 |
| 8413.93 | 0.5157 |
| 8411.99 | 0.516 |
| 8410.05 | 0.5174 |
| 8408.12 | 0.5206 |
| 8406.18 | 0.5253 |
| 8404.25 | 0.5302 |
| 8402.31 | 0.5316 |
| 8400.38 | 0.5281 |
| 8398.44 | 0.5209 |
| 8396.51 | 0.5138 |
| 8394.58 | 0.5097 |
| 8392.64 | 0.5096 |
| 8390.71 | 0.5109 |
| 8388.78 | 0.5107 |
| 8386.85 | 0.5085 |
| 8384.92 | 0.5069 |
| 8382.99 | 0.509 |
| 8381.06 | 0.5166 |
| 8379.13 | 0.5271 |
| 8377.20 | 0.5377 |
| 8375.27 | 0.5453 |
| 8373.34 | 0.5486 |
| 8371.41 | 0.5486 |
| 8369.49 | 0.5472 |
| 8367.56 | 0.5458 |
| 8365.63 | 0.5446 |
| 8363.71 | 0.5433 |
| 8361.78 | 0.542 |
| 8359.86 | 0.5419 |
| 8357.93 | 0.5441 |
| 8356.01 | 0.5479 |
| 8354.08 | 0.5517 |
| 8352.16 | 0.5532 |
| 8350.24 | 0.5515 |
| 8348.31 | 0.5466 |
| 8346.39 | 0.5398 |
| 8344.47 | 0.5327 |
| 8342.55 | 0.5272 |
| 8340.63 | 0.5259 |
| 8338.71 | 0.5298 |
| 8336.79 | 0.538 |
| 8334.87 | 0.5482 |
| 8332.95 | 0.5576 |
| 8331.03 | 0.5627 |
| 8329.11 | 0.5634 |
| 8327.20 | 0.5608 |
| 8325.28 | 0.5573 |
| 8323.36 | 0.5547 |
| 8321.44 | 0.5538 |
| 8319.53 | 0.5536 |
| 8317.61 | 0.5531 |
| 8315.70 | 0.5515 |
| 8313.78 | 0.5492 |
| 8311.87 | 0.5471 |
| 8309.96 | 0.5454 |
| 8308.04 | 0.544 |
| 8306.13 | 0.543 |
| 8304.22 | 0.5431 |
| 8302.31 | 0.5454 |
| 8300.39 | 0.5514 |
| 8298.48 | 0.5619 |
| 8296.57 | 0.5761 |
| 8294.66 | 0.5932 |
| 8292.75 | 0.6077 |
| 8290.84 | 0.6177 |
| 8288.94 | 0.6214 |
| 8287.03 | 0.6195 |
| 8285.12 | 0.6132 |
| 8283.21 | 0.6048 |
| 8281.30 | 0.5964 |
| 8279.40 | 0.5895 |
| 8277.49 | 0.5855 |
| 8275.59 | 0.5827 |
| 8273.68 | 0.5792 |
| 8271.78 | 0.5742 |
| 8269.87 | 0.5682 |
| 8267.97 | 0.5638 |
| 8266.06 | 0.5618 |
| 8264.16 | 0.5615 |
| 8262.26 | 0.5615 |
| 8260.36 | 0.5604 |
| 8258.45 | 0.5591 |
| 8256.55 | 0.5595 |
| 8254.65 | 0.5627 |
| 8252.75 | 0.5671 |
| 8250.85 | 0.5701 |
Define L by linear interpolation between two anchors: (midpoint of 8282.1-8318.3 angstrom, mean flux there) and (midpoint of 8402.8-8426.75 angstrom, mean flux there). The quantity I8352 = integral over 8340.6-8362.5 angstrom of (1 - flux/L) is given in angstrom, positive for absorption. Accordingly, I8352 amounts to 0.25 angstrom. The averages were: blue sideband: 0.573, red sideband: 0.519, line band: 0.543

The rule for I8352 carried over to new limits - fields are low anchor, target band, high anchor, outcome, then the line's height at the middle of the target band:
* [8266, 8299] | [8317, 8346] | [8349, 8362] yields 0.73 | 0.562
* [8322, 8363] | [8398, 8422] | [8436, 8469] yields 1.05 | 0.546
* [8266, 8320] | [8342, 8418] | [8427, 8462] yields 3.45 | 0.555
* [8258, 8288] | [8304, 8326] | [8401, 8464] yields 0.69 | 0.568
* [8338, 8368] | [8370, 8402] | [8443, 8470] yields 1.18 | 0.543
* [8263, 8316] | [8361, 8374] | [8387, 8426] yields -0.21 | 0.537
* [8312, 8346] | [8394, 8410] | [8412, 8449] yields 0.30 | 0.532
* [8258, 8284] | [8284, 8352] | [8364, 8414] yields -0.53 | 0.555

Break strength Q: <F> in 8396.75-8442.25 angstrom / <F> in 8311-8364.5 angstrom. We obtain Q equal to 0.9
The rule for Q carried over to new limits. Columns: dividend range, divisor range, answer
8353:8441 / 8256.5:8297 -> 0.90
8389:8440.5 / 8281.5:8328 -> 0.91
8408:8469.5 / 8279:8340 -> 0.93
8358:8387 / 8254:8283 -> 0.94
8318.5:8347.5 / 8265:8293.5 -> 0.92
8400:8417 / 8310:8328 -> 0.94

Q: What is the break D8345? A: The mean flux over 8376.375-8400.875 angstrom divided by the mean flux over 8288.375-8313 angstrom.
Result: 0.9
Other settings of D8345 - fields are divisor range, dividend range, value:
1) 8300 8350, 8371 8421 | 0.95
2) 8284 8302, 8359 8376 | 0.92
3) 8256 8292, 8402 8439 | 0.88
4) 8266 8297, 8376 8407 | 0.88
